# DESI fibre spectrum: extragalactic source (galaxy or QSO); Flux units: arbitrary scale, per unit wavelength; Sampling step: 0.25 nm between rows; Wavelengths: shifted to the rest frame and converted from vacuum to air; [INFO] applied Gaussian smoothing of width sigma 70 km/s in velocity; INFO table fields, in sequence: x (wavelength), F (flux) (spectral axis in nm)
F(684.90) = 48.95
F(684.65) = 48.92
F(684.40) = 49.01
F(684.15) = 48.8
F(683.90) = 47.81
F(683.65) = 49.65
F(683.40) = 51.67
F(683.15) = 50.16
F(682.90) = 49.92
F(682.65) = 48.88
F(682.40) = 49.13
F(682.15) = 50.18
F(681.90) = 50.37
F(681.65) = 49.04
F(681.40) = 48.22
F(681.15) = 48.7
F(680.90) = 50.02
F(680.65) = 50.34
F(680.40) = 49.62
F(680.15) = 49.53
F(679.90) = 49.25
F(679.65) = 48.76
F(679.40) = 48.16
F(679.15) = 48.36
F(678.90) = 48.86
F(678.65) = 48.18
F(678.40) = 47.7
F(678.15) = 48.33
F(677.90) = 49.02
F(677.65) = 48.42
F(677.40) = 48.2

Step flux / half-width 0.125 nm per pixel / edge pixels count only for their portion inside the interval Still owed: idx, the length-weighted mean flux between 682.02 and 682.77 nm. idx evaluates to 49.4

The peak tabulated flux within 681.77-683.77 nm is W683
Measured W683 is 51.67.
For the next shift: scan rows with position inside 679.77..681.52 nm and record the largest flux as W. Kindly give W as 50.34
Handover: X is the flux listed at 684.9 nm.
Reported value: 48.95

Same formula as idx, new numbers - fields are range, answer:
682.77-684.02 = 49.8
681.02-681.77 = 48.7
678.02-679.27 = 48.3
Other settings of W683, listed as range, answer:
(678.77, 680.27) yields 49.53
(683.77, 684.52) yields 49.01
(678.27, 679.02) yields 48.86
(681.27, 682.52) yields 50.37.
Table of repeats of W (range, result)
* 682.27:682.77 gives 49.13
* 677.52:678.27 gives 49.02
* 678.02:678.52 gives 48.33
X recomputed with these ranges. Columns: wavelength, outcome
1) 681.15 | 48.7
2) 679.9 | 49.25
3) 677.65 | 48.42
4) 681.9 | 50.37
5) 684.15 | 48.8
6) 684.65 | 48.92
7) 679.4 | 48.16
